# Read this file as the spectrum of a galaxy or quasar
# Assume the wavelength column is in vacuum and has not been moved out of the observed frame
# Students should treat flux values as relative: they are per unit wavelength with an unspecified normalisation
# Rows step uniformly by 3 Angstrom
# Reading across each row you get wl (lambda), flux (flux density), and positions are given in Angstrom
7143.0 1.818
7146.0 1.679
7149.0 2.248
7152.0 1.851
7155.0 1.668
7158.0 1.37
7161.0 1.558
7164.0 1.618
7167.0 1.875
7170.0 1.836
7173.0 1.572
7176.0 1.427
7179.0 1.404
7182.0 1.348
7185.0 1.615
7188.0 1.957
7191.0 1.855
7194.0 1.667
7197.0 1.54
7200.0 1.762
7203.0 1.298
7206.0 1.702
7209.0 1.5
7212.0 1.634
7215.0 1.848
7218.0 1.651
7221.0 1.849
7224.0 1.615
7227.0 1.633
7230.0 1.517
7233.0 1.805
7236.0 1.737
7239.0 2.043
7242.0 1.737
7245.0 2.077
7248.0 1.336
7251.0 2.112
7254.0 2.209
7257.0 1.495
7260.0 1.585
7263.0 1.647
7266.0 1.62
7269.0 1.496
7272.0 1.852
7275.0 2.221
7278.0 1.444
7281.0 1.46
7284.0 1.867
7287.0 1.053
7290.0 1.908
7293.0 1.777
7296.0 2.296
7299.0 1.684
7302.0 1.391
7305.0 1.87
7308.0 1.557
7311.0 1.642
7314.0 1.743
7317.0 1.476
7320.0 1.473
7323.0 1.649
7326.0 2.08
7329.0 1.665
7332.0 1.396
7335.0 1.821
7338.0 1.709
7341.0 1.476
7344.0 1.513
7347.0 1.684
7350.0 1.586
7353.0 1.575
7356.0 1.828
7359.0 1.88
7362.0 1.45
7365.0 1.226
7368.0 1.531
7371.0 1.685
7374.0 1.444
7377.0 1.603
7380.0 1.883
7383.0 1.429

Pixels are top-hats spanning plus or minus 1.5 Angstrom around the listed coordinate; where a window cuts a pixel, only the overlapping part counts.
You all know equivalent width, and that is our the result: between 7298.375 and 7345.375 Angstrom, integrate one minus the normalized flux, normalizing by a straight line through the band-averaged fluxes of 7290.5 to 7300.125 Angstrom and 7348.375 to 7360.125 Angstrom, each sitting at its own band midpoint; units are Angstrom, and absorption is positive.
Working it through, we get 5.0 Angstrom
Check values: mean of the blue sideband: 1.93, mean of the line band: 1.63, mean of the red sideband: 1.71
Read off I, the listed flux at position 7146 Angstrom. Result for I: 1.679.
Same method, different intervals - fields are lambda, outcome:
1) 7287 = 1.053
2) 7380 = 1.883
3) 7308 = 1.557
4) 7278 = 1.444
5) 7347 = 1.684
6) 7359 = 1.88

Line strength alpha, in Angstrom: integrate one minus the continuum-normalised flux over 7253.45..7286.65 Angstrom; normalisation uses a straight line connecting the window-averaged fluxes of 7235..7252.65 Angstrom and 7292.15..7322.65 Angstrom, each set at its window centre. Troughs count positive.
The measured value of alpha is 1.9 Angstrom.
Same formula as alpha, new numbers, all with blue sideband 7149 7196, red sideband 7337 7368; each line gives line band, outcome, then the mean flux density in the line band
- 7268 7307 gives -2.5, 1.72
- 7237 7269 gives -2.8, 1.77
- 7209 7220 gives -0.3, 1.69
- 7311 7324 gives 0.1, 1.59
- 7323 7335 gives -0.9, 1.72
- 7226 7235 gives -0.1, 1.66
